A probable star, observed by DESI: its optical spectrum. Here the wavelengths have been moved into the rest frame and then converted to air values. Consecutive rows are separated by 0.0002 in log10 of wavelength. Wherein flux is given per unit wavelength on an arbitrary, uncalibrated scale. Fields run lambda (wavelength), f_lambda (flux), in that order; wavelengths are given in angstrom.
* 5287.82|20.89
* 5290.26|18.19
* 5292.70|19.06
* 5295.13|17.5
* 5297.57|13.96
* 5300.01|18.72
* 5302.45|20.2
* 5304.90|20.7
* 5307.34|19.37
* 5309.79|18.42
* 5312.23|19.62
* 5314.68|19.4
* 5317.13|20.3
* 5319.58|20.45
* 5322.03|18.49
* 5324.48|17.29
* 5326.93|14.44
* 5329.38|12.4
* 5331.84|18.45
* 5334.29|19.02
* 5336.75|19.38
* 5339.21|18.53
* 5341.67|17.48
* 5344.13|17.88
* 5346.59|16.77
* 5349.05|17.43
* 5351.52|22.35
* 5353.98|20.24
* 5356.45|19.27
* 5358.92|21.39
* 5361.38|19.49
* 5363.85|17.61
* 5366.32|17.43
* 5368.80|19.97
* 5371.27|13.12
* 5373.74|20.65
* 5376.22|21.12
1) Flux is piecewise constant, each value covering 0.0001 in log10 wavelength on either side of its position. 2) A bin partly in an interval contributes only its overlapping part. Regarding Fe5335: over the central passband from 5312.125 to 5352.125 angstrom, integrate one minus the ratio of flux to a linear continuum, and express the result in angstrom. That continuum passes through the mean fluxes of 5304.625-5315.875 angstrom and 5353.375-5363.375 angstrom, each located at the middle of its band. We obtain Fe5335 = 3.1 angstrom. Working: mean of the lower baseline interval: 19.4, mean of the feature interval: 18.1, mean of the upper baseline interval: 19.9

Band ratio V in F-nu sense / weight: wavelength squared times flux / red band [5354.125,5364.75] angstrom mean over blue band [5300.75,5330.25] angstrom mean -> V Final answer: 1.08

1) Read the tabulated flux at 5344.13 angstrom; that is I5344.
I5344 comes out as 17.88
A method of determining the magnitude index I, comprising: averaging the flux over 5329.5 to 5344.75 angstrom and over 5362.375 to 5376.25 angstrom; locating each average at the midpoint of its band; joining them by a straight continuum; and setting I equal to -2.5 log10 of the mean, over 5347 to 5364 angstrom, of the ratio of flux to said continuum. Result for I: -0.093 mag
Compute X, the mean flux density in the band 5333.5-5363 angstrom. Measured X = 19.1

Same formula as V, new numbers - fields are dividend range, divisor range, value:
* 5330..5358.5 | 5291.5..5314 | 1.02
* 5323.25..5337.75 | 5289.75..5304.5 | 0.94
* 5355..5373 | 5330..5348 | 1.03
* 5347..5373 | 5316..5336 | 1.08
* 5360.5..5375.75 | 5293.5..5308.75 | 1.01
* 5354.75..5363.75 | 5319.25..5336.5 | 1.16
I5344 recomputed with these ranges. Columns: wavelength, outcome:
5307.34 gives 19.37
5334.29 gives 19.02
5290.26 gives 18.19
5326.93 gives 14.44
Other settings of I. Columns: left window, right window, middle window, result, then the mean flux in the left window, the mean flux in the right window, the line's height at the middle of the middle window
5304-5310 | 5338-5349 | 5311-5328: 0.020 mag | 19.6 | 17.6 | 18.9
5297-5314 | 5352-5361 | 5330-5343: 0.088 mag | 18.9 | 20.4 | 19.8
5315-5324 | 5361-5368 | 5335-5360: -0.025 mag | 19.5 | 18.1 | 18.6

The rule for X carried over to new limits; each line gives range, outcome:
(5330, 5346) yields 18.2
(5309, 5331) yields 17.9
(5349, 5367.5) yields 19.5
